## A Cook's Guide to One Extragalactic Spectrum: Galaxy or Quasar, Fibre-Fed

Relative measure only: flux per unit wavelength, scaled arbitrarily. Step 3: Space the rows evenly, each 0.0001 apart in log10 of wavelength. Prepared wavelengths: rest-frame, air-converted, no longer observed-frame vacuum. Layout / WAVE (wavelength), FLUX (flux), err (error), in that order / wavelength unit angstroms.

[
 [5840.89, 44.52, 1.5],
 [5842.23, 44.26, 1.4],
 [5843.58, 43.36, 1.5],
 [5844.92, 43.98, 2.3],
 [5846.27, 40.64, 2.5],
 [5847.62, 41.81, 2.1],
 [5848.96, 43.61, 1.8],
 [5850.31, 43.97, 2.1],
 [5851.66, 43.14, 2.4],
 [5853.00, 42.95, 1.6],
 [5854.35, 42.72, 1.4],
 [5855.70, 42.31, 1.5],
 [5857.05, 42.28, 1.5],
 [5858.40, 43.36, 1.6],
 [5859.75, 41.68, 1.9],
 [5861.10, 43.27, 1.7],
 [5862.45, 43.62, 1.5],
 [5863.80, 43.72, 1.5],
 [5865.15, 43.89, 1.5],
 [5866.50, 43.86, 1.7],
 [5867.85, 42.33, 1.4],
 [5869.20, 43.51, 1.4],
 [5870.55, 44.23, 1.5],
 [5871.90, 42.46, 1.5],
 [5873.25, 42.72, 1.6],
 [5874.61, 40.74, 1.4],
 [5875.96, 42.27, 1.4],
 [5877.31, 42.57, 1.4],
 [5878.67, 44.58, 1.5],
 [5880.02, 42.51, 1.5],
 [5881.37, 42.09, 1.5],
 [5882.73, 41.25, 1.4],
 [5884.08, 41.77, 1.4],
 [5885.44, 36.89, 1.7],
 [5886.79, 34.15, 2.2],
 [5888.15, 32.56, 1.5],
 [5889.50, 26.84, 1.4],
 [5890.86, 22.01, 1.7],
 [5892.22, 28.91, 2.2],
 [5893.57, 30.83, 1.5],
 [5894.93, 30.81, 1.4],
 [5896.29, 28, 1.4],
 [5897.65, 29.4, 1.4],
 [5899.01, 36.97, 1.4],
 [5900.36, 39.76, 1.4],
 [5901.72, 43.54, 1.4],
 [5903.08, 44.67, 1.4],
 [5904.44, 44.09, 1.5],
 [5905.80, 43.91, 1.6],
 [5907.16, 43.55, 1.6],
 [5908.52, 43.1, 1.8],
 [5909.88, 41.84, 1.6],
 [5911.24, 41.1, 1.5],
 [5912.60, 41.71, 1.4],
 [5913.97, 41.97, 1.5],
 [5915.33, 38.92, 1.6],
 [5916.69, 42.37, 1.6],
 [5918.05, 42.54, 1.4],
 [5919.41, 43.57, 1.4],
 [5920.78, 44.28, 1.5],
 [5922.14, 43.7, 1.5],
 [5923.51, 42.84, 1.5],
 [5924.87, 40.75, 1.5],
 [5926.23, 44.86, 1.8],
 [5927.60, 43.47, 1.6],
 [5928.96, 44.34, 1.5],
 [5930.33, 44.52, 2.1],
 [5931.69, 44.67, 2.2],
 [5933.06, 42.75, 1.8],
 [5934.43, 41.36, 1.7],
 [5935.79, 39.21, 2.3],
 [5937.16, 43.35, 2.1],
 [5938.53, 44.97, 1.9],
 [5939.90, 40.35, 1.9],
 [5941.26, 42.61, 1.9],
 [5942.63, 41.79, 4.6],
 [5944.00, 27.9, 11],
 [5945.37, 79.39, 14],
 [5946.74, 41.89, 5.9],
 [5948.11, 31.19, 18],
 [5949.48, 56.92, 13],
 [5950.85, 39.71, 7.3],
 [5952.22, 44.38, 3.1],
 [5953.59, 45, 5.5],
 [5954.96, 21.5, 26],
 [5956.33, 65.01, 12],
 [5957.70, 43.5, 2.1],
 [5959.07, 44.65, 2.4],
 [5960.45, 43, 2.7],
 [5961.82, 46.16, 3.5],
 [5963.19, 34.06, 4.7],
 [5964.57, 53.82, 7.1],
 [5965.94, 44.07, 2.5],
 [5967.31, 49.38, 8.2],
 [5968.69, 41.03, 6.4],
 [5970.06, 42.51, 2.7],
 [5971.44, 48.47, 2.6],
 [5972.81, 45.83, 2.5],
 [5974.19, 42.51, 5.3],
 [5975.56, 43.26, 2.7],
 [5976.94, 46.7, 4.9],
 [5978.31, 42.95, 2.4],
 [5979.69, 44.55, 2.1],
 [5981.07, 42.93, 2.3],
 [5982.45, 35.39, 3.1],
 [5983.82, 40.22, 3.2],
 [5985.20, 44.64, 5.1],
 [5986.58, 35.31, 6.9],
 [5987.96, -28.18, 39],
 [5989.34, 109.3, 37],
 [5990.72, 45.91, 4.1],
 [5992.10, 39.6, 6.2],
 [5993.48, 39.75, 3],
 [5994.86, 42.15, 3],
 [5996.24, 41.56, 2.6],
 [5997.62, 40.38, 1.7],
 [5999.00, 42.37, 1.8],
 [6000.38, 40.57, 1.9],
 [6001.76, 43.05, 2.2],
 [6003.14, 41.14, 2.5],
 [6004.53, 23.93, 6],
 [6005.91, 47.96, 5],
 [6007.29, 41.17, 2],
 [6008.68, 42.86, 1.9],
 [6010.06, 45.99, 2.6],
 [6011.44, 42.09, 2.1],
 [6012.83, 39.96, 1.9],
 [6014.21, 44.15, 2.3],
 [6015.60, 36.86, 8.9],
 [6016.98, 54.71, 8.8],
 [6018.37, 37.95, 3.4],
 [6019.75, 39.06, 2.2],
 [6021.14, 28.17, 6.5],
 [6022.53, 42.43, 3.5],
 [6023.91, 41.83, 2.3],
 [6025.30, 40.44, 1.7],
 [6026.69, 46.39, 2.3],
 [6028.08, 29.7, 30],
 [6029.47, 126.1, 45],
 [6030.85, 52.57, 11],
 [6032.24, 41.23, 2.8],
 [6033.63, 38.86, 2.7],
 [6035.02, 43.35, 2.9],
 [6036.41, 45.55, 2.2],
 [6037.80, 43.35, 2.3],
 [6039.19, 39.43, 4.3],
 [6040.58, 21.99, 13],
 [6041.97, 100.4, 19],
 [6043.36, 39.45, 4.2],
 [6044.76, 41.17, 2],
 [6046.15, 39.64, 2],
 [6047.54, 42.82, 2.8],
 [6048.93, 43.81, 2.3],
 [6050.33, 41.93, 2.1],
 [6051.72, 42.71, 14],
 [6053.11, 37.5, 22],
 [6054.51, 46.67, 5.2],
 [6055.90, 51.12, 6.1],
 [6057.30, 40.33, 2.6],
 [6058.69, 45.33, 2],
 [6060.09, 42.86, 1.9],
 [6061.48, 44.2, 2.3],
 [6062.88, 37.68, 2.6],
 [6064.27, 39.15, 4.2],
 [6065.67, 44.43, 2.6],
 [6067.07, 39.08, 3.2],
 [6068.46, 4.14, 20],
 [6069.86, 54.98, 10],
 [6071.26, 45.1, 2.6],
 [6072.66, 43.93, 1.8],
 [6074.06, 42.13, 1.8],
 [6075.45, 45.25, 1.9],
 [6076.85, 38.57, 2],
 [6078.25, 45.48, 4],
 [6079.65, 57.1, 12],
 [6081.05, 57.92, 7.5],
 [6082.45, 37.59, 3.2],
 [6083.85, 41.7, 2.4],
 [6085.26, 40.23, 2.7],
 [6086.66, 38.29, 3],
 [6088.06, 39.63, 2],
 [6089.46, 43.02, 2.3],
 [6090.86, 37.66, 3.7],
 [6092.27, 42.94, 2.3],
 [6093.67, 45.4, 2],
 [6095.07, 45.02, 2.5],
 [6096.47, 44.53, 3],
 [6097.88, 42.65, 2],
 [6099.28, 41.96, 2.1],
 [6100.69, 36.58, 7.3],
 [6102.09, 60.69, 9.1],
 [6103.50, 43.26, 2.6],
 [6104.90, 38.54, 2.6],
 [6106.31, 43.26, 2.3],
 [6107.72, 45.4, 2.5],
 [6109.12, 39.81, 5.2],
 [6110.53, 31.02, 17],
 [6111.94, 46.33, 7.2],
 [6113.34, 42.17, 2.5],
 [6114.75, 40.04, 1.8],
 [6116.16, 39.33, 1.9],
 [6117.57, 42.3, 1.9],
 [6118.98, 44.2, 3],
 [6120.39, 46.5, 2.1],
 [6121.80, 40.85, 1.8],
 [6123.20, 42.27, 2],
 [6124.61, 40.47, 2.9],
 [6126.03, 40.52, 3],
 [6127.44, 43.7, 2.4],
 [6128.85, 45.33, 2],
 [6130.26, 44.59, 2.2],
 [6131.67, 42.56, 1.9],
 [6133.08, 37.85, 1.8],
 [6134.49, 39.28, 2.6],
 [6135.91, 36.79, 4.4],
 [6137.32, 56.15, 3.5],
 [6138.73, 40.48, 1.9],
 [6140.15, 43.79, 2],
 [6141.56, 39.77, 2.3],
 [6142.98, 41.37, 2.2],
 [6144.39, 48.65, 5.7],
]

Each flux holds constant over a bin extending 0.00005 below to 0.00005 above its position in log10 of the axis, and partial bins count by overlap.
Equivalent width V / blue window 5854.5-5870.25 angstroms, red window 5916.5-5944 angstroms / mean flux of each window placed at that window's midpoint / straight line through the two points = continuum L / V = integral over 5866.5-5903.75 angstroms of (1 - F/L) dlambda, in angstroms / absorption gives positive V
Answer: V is 4.4 angstroms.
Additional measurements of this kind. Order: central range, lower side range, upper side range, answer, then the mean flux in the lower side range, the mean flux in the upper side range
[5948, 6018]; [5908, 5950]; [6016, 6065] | 2.47 angstroms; 43.3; 45.4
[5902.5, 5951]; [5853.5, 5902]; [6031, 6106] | -3.99 angstroms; 39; 43.2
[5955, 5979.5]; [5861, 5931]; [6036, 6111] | -2.17 angstroms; 40.3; 43.1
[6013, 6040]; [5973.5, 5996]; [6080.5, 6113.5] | -2.33 angstroms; 41.7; 42.7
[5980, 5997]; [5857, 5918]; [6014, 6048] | 1.38 angstroms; 39.7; 46.4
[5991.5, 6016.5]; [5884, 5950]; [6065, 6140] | 0.23 angstroms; 40.4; 42.4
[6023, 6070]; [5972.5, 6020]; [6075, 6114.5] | -2.68 angstroms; 41.7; 43.2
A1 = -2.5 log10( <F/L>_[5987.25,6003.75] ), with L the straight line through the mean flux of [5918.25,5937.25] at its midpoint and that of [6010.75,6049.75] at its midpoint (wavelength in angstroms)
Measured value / 0.09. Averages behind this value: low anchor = 43.1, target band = 41.5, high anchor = 45.8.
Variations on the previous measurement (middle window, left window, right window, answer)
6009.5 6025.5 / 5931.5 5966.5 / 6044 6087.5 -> 0.049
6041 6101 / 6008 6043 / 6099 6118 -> 0.018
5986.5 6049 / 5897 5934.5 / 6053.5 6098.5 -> -0.038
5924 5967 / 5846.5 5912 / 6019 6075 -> -0.057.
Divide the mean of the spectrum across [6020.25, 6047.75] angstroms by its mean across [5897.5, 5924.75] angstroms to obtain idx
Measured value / 1.1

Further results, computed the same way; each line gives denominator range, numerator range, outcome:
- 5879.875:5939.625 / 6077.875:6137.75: 1.08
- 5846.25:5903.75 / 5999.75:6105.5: 1.10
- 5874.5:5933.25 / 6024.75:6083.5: 1.14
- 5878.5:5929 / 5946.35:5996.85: 1.10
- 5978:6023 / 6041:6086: 1.08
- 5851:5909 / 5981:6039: 1.09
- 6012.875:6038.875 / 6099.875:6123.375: 0.92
